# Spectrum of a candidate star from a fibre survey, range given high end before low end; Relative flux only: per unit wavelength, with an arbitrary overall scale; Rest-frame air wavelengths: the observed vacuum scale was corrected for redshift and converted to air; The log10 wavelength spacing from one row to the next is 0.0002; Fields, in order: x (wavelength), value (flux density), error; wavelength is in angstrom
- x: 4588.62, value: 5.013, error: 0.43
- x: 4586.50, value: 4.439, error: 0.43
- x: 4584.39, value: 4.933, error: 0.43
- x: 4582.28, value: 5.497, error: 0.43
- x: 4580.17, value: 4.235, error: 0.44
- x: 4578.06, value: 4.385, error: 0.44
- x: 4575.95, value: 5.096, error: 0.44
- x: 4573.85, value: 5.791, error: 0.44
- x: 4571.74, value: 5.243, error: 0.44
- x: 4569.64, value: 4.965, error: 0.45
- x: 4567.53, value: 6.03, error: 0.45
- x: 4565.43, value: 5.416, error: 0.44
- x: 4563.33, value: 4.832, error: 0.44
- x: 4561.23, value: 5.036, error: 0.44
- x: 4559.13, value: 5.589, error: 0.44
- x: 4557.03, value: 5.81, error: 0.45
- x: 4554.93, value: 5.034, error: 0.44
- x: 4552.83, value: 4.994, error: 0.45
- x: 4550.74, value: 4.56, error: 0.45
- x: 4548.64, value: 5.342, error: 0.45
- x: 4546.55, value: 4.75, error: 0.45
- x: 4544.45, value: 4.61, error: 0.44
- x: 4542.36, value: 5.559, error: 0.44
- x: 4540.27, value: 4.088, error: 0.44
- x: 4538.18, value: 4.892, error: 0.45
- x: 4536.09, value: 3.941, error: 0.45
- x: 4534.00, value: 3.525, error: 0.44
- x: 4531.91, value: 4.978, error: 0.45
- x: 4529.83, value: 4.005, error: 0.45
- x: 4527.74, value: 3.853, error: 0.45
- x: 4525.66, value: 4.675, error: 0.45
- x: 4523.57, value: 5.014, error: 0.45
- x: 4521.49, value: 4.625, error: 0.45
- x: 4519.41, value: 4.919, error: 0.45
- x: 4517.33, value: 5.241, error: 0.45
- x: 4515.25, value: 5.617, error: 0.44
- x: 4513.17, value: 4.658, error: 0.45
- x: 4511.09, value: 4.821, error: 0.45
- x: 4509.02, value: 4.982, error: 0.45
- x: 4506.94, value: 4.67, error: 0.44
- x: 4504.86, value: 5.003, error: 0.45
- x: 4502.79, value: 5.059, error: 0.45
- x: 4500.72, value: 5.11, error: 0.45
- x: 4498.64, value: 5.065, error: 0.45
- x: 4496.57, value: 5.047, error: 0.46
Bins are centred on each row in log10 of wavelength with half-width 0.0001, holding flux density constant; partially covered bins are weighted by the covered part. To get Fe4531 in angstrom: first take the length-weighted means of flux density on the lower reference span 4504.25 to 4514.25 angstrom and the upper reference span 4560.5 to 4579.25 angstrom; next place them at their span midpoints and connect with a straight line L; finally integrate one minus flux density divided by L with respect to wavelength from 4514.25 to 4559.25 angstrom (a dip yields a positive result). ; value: 1.9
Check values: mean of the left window 4.82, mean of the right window 5.2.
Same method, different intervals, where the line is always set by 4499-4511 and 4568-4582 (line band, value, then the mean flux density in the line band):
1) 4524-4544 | 2.3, 4.42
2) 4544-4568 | -0.7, 5.16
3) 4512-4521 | -0.2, 5.07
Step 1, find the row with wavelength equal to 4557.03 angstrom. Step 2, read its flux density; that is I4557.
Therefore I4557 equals 5.81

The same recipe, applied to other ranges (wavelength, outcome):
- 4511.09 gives 4.821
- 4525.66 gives 4.675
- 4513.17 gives 4.658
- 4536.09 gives 3.941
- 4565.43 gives 5.416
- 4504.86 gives 5.003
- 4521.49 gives 4.625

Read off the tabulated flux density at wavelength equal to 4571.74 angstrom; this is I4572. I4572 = 5.243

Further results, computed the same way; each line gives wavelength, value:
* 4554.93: 5.034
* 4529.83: 4.005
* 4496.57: 5.047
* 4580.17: 4.235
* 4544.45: 4.61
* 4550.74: 4.56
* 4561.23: 5.036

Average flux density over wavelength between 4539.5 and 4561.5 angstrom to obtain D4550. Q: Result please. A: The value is 5.05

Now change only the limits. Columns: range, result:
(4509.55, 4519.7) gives 5.06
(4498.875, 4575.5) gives 4.93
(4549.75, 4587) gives 5.12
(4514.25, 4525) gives 5.07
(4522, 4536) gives 4.32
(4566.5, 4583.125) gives 5.15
